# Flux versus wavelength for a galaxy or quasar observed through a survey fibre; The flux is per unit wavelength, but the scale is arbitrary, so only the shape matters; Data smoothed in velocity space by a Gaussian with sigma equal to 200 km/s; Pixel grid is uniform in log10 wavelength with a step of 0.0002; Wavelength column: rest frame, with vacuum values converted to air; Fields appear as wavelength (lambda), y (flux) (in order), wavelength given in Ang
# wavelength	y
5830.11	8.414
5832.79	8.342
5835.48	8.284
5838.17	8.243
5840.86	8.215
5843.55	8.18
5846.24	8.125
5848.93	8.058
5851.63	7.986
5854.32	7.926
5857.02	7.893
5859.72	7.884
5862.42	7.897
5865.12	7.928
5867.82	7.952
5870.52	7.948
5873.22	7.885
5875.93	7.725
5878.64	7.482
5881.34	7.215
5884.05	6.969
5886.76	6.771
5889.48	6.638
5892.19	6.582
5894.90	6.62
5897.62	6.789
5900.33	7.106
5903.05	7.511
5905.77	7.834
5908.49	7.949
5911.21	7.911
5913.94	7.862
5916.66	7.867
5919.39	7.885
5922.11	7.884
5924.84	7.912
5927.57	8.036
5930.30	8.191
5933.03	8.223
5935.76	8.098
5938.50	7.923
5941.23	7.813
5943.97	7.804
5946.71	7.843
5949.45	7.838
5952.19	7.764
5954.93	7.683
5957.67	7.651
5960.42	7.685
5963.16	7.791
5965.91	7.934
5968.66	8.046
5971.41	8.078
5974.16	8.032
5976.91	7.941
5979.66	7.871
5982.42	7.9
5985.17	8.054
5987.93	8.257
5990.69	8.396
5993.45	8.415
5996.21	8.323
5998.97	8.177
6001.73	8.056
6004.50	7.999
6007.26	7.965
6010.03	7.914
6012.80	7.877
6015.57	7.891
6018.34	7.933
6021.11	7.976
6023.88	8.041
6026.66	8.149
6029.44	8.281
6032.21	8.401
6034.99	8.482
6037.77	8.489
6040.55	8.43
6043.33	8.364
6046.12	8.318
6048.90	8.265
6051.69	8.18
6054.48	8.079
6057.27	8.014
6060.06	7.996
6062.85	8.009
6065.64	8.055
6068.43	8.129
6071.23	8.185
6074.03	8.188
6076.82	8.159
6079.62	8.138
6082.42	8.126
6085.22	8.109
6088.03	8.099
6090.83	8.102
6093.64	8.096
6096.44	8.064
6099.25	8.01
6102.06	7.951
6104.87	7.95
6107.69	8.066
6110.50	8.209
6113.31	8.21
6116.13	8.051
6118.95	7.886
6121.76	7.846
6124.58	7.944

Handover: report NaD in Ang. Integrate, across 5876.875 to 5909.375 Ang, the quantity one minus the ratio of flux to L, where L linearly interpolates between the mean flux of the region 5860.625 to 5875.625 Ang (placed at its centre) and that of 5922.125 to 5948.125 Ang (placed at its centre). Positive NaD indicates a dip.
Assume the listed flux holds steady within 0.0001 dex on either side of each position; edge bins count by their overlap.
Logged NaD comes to 3.3 Ang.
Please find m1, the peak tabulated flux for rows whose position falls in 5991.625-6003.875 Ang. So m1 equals 8.415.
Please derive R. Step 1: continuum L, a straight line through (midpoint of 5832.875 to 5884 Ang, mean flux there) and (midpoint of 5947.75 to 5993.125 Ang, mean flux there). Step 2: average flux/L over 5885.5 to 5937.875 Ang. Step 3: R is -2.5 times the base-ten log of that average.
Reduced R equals 0.05 mag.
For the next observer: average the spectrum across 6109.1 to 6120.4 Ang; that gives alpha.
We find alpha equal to 8.09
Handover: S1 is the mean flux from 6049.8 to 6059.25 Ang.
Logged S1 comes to 8.09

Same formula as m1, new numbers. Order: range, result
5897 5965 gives 8.223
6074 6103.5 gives 8.188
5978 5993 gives 8.396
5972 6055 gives 8.489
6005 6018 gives 7.965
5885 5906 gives 7.834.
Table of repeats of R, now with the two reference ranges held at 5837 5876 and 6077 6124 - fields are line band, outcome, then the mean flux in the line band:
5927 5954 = 0.010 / 7.95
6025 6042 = -0.043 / 8.37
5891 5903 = 0.168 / 6.86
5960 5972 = 0.015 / 7.91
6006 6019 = 0.017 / 7.91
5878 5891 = 0.148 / 6.98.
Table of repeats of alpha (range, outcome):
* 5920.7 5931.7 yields 8.01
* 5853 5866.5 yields 7.9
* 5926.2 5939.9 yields 8.1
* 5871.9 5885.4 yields 7.45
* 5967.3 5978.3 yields 8.03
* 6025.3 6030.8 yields 8.21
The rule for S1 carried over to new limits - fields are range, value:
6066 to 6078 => 8.16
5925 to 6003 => 7.99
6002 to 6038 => 8.09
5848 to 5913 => 7.52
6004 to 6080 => 8.14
